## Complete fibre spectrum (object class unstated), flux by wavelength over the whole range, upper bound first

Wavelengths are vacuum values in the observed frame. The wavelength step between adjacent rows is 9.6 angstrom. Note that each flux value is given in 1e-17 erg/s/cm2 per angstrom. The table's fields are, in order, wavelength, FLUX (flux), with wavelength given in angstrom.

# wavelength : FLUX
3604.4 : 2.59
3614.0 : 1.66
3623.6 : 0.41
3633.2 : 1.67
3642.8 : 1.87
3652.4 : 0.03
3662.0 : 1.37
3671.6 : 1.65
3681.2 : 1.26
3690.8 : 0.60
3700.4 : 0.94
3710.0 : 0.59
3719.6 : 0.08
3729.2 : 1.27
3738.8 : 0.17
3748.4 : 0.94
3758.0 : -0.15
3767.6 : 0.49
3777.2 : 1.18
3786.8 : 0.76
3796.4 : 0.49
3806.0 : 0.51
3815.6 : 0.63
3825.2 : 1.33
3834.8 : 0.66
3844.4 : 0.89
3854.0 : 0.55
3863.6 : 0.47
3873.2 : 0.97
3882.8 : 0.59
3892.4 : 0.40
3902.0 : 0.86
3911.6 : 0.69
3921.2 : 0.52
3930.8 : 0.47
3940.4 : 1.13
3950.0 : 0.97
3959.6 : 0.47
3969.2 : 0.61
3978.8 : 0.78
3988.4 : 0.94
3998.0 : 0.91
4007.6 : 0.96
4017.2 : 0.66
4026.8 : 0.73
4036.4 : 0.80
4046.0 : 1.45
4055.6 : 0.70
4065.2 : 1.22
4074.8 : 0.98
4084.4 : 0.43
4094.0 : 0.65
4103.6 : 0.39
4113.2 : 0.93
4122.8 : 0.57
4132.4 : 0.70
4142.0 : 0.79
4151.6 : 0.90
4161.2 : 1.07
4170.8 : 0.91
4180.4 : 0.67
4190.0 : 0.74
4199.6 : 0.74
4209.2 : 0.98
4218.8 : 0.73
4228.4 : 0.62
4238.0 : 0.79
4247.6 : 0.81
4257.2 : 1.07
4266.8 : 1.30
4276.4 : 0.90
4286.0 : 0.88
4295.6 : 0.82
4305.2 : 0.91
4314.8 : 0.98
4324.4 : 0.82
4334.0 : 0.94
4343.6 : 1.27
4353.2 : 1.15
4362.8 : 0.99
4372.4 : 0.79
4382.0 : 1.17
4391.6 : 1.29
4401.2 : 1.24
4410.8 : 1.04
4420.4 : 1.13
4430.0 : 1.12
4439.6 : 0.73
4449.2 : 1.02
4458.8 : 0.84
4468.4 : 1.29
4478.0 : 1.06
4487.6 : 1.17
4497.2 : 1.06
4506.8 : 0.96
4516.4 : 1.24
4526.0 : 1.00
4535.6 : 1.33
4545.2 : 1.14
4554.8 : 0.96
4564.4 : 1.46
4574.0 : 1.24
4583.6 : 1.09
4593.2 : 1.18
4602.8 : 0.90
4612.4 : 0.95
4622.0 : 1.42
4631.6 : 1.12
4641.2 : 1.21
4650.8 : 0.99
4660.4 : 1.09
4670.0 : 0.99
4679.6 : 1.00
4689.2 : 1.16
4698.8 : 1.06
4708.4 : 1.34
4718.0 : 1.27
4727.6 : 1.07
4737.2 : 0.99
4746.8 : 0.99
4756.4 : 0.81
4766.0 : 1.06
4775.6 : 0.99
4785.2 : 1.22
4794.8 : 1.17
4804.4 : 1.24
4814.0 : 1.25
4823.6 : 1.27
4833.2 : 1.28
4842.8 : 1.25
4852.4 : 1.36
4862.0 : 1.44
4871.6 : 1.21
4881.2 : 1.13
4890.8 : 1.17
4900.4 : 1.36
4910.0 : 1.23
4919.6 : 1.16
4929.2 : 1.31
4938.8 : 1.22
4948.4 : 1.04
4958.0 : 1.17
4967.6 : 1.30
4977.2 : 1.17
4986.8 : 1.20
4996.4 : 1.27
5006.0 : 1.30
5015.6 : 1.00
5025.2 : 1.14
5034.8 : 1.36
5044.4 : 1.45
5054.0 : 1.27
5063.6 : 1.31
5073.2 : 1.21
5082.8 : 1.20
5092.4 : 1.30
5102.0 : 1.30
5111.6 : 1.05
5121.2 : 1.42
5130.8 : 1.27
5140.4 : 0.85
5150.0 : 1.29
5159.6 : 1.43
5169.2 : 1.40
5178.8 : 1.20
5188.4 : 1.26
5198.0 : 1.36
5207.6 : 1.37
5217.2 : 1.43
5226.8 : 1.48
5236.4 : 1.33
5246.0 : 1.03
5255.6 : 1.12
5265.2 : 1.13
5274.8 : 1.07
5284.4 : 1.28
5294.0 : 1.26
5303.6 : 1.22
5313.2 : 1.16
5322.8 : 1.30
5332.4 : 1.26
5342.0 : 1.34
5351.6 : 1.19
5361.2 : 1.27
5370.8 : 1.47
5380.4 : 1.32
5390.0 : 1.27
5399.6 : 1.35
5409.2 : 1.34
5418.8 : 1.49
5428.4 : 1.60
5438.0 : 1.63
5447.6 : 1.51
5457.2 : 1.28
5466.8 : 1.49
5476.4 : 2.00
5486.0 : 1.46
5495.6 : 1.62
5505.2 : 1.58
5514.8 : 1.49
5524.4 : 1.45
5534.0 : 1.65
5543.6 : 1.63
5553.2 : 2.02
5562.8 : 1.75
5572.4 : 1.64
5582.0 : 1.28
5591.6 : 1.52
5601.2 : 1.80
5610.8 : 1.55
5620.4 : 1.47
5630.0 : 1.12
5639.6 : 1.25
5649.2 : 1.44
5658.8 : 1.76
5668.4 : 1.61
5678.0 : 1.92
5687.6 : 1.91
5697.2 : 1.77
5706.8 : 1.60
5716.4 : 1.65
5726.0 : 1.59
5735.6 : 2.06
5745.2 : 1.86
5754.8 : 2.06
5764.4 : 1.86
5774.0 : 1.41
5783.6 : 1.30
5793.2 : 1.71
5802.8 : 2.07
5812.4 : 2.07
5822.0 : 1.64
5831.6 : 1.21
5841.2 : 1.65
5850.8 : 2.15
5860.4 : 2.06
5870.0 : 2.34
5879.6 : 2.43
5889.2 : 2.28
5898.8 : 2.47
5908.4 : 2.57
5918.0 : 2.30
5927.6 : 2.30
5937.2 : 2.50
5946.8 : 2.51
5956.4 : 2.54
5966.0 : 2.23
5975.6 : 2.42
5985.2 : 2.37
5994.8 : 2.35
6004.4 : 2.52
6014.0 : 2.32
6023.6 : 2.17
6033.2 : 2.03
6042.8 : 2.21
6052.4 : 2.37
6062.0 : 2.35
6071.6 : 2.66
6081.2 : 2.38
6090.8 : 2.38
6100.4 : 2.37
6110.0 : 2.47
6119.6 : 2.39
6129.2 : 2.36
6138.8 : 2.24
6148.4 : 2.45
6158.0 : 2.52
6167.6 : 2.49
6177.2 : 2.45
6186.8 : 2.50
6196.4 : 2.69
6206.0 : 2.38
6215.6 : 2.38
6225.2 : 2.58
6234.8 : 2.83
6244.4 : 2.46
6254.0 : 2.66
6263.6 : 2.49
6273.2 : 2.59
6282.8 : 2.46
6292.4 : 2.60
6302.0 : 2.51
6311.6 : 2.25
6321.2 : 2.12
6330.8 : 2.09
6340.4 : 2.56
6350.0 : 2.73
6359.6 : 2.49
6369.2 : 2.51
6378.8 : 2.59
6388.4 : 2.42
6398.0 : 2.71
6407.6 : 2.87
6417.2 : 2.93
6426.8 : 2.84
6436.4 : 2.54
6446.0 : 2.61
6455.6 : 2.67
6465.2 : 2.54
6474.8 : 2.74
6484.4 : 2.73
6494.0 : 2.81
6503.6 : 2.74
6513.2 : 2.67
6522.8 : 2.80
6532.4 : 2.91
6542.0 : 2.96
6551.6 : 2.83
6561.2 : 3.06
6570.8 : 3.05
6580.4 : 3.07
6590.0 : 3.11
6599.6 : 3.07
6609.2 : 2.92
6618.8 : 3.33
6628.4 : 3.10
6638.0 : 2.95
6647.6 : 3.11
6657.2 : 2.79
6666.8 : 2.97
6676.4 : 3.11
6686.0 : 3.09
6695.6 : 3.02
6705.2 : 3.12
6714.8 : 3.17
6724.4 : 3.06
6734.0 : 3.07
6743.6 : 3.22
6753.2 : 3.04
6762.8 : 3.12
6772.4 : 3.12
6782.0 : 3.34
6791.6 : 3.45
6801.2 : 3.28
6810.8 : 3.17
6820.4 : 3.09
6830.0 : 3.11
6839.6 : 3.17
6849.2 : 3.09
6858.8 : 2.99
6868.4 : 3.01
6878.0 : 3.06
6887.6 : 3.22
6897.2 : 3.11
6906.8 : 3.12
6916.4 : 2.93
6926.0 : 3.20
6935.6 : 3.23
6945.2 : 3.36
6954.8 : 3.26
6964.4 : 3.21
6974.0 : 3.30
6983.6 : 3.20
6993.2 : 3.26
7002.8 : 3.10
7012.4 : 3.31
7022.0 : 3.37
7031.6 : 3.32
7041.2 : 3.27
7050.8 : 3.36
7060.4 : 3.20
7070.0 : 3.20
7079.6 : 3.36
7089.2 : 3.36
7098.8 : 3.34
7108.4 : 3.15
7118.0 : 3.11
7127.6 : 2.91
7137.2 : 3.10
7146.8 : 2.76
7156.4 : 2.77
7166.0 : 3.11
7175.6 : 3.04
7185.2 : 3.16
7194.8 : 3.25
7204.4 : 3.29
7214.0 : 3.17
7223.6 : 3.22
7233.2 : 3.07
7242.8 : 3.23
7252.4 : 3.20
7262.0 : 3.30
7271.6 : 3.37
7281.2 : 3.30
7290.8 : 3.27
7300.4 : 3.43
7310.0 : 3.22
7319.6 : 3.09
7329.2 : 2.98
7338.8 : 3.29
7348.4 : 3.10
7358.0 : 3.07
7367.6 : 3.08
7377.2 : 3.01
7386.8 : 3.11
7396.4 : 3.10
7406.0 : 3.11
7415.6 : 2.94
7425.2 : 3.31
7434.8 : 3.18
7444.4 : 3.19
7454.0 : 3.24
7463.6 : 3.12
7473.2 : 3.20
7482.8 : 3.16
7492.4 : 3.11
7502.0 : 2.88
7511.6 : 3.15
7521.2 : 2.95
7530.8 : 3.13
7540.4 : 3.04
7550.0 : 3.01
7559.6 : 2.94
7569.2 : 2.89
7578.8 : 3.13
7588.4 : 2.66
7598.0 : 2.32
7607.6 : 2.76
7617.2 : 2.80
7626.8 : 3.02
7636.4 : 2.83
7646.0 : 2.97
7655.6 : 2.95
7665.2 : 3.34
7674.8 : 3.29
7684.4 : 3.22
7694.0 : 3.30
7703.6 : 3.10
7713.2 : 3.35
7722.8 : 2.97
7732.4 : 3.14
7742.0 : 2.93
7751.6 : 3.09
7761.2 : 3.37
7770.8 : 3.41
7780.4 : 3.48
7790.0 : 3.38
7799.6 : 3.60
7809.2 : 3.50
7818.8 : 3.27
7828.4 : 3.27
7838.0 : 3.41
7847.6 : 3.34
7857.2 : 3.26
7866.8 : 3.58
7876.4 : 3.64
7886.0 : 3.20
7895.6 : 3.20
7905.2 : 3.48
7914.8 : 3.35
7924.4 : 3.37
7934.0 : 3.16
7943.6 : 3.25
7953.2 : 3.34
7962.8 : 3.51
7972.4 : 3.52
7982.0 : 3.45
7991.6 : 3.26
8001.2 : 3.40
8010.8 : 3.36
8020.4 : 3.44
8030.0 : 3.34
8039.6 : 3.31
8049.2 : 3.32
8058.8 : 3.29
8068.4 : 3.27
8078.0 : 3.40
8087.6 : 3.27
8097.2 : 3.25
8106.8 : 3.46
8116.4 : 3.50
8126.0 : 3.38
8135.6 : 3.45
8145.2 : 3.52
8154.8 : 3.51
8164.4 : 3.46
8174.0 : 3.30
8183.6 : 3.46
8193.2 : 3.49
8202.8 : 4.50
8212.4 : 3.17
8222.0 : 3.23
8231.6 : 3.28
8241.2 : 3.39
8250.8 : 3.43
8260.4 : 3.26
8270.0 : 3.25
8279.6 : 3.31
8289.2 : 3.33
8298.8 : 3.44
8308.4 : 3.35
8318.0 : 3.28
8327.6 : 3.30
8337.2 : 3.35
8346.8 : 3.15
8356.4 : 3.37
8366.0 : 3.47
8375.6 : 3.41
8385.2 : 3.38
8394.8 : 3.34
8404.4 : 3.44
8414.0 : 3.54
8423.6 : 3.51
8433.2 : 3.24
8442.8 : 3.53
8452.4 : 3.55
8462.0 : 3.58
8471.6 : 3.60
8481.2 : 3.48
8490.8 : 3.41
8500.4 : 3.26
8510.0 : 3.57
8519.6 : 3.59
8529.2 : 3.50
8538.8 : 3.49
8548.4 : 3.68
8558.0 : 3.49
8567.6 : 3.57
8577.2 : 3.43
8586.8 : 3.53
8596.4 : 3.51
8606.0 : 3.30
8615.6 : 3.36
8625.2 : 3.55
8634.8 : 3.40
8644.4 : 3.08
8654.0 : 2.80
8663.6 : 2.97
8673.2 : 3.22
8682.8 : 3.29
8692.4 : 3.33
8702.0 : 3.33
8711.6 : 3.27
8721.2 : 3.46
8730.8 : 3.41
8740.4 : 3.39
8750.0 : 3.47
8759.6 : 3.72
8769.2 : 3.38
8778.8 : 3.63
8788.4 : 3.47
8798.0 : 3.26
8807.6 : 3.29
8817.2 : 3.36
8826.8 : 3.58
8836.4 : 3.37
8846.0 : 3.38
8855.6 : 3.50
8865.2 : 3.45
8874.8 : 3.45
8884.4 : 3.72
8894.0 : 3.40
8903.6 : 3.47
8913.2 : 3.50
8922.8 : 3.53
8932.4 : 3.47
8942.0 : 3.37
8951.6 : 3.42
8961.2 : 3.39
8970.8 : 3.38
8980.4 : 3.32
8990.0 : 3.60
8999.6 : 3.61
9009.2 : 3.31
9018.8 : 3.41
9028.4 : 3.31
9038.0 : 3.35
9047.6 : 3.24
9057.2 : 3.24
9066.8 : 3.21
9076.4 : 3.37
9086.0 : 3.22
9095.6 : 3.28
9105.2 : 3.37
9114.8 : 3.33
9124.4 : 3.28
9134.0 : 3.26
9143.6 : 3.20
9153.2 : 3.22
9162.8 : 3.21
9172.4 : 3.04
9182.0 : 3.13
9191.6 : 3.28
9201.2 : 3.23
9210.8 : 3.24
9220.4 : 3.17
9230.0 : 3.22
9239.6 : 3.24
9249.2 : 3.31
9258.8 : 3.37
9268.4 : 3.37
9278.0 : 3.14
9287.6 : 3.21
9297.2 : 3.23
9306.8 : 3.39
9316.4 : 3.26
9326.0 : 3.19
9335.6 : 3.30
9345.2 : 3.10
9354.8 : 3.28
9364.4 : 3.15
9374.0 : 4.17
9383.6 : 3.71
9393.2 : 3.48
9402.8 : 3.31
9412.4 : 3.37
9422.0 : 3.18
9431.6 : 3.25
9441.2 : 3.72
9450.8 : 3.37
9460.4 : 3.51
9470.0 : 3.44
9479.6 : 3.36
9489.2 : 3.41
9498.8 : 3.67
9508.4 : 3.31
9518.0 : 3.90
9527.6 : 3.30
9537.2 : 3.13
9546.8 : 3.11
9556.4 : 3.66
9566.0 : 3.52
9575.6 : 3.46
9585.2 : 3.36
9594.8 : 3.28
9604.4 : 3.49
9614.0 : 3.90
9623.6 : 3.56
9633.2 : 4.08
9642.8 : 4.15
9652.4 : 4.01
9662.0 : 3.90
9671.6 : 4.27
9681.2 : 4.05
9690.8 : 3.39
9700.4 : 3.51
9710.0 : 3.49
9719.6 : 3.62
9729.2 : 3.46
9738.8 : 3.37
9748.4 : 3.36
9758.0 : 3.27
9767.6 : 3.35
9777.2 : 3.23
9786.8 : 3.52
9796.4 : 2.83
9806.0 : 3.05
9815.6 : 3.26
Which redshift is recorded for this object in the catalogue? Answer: 0.47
